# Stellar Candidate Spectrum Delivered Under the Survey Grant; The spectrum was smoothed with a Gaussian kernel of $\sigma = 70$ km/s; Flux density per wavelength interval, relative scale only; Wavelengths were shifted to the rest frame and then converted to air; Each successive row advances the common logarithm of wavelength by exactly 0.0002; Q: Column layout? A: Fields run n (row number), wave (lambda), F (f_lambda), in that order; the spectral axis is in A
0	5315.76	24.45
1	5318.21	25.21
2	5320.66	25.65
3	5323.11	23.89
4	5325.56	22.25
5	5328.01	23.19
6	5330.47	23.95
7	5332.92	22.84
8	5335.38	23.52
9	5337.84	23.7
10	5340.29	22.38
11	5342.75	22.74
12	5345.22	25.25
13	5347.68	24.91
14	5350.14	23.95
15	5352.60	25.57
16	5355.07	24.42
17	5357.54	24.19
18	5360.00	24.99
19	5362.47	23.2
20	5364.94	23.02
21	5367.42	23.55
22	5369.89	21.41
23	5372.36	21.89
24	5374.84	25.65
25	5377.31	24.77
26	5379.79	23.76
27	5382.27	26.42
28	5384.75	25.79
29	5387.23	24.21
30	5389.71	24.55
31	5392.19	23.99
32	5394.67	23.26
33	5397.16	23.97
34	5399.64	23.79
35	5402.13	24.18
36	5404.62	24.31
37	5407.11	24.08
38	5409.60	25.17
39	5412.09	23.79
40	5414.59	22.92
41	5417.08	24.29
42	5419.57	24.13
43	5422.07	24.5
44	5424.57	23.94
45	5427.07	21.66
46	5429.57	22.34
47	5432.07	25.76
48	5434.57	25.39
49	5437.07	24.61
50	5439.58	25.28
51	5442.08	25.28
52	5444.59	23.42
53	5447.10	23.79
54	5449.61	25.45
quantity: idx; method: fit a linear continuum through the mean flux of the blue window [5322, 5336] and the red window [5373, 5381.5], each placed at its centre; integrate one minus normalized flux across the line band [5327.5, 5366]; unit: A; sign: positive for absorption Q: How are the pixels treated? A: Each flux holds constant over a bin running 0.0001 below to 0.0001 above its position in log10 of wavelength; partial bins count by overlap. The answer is -0.2 A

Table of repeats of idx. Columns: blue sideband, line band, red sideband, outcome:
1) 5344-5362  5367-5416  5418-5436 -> 0.5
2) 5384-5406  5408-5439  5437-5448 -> 0.4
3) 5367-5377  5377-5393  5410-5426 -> -0.9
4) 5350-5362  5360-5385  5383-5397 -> 0.6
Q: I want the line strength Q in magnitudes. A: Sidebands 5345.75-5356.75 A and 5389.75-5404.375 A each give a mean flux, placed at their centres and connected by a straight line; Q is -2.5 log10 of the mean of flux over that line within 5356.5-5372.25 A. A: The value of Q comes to 0.056 mag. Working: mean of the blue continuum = 24.7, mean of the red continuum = 23.9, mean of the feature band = 23.3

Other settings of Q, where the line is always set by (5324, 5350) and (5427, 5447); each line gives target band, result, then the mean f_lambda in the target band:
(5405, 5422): 0.002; 24.1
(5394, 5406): 0.005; 23.9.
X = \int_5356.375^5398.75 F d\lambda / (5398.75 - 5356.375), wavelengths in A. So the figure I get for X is 24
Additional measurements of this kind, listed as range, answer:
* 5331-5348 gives 23.6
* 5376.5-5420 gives 24.3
